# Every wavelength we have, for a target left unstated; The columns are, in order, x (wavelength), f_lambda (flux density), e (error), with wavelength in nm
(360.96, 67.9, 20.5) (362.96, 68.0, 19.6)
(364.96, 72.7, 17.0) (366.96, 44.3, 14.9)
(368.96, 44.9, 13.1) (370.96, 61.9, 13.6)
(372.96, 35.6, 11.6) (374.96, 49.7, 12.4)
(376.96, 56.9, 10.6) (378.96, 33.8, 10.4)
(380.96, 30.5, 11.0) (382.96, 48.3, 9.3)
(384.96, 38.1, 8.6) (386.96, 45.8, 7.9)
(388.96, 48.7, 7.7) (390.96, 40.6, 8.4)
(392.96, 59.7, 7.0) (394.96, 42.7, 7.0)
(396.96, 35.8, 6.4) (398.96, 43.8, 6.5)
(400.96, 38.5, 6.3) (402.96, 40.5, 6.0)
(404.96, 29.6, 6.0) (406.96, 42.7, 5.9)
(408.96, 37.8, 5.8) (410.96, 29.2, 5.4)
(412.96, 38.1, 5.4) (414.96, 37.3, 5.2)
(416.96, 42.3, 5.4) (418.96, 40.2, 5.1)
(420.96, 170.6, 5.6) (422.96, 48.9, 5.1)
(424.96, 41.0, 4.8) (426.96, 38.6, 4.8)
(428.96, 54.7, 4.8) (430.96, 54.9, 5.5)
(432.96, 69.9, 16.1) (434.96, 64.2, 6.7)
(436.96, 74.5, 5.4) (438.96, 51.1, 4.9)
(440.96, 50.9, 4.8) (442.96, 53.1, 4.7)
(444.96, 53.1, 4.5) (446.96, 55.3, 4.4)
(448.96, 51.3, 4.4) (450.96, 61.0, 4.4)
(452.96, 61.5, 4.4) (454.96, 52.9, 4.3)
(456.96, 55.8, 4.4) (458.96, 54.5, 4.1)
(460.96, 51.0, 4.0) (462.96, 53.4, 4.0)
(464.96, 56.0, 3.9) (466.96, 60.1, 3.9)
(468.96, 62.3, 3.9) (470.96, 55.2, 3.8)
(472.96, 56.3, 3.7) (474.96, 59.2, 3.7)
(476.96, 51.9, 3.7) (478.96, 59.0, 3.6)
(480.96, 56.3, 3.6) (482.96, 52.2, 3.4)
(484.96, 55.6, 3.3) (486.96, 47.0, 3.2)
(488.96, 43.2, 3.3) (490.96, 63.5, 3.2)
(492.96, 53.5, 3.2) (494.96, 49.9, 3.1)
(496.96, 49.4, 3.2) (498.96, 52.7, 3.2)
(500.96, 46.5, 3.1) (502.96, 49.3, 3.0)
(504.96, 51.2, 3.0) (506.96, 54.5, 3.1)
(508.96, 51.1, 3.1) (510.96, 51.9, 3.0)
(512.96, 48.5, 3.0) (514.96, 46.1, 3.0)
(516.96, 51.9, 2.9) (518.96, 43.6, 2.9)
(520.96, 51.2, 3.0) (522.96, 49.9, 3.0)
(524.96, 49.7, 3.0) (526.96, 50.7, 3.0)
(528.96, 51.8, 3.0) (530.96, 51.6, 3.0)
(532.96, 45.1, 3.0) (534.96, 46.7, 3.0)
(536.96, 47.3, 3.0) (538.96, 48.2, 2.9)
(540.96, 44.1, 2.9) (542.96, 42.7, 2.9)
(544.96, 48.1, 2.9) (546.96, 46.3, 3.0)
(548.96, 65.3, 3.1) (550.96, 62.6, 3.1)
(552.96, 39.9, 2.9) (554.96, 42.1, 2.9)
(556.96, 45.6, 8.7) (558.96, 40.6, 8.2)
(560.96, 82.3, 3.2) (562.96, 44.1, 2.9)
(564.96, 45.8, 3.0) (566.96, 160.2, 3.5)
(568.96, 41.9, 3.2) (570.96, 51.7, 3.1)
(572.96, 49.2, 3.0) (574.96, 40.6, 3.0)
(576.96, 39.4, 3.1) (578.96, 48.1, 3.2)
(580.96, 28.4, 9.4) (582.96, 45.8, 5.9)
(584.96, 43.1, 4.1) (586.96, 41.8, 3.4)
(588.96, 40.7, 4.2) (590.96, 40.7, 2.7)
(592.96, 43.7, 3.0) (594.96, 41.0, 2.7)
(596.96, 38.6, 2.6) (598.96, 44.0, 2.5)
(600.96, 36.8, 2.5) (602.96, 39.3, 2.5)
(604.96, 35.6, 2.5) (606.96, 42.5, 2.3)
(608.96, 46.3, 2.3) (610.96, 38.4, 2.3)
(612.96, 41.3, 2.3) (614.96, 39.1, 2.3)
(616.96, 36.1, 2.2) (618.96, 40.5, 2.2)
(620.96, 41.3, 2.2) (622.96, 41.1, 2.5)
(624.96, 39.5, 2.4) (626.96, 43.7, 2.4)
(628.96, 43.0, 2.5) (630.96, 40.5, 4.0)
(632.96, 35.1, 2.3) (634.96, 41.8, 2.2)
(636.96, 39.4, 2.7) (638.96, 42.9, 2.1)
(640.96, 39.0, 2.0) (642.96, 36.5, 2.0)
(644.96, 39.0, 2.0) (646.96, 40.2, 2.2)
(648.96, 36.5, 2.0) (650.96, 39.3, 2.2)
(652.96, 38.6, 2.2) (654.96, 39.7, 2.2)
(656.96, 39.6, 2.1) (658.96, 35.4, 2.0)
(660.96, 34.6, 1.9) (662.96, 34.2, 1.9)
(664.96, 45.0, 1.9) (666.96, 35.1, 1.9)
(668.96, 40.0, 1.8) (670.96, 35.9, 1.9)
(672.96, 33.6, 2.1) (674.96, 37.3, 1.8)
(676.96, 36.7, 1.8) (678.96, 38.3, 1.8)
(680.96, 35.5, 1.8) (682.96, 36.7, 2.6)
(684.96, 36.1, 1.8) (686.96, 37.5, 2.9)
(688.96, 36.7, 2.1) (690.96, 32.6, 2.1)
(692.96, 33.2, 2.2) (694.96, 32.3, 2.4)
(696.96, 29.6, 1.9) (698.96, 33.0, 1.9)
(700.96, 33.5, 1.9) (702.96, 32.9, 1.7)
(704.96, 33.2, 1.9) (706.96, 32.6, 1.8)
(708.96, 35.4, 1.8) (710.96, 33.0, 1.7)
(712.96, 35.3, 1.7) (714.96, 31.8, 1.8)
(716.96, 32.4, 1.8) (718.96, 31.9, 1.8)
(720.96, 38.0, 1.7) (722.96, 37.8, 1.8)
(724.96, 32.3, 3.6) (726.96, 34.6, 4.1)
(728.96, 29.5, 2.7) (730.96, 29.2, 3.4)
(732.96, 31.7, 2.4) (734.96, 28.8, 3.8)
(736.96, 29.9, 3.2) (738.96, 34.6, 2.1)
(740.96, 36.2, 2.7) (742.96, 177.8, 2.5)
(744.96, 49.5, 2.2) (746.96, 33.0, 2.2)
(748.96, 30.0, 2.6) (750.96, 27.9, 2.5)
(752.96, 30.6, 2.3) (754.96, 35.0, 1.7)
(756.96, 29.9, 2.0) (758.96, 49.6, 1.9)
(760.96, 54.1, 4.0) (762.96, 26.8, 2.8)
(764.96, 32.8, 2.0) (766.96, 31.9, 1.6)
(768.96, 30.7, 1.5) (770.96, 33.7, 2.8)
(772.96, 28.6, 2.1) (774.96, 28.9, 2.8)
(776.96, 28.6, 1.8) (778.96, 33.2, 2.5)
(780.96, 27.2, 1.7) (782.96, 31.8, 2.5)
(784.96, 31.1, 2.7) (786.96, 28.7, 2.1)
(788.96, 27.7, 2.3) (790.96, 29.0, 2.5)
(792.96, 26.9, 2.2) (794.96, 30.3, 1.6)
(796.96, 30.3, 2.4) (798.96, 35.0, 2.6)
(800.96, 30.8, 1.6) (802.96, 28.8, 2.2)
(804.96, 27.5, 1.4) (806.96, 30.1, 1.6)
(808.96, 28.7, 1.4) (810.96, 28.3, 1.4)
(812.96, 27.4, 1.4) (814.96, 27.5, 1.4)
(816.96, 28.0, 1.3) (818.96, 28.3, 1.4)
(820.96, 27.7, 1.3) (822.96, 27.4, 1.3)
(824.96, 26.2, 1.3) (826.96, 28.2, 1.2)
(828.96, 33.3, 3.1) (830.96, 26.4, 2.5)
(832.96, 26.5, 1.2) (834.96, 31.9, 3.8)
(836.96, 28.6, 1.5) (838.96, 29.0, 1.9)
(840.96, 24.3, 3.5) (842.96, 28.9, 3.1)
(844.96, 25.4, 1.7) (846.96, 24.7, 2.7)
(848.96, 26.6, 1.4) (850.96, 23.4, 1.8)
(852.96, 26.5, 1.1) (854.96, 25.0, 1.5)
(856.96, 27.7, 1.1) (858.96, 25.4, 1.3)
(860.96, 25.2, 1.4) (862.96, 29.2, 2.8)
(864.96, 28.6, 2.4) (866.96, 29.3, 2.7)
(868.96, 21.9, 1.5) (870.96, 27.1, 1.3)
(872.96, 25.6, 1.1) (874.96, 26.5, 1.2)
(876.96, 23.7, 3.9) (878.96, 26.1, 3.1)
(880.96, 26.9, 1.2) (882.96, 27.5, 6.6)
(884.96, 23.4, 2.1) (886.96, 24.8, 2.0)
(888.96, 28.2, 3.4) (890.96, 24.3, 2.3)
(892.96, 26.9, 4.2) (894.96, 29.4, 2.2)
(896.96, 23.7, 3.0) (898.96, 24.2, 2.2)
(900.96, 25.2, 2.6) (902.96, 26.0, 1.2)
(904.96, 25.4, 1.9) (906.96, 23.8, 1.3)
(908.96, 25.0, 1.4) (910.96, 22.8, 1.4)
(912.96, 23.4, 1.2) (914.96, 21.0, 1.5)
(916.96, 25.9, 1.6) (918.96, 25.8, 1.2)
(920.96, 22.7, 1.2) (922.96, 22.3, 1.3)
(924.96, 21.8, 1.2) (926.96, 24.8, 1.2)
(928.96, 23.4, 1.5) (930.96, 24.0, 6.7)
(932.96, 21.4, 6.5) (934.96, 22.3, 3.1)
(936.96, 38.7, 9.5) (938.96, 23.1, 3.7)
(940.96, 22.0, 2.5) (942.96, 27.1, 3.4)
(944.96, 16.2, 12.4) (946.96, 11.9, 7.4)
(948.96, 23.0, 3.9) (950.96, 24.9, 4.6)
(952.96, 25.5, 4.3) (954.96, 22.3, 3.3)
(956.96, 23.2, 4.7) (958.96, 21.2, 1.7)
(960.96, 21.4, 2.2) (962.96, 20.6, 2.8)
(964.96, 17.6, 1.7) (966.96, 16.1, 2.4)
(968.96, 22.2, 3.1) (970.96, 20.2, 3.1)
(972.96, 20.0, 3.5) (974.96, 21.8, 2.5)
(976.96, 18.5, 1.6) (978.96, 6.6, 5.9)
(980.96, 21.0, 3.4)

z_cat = 0.131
